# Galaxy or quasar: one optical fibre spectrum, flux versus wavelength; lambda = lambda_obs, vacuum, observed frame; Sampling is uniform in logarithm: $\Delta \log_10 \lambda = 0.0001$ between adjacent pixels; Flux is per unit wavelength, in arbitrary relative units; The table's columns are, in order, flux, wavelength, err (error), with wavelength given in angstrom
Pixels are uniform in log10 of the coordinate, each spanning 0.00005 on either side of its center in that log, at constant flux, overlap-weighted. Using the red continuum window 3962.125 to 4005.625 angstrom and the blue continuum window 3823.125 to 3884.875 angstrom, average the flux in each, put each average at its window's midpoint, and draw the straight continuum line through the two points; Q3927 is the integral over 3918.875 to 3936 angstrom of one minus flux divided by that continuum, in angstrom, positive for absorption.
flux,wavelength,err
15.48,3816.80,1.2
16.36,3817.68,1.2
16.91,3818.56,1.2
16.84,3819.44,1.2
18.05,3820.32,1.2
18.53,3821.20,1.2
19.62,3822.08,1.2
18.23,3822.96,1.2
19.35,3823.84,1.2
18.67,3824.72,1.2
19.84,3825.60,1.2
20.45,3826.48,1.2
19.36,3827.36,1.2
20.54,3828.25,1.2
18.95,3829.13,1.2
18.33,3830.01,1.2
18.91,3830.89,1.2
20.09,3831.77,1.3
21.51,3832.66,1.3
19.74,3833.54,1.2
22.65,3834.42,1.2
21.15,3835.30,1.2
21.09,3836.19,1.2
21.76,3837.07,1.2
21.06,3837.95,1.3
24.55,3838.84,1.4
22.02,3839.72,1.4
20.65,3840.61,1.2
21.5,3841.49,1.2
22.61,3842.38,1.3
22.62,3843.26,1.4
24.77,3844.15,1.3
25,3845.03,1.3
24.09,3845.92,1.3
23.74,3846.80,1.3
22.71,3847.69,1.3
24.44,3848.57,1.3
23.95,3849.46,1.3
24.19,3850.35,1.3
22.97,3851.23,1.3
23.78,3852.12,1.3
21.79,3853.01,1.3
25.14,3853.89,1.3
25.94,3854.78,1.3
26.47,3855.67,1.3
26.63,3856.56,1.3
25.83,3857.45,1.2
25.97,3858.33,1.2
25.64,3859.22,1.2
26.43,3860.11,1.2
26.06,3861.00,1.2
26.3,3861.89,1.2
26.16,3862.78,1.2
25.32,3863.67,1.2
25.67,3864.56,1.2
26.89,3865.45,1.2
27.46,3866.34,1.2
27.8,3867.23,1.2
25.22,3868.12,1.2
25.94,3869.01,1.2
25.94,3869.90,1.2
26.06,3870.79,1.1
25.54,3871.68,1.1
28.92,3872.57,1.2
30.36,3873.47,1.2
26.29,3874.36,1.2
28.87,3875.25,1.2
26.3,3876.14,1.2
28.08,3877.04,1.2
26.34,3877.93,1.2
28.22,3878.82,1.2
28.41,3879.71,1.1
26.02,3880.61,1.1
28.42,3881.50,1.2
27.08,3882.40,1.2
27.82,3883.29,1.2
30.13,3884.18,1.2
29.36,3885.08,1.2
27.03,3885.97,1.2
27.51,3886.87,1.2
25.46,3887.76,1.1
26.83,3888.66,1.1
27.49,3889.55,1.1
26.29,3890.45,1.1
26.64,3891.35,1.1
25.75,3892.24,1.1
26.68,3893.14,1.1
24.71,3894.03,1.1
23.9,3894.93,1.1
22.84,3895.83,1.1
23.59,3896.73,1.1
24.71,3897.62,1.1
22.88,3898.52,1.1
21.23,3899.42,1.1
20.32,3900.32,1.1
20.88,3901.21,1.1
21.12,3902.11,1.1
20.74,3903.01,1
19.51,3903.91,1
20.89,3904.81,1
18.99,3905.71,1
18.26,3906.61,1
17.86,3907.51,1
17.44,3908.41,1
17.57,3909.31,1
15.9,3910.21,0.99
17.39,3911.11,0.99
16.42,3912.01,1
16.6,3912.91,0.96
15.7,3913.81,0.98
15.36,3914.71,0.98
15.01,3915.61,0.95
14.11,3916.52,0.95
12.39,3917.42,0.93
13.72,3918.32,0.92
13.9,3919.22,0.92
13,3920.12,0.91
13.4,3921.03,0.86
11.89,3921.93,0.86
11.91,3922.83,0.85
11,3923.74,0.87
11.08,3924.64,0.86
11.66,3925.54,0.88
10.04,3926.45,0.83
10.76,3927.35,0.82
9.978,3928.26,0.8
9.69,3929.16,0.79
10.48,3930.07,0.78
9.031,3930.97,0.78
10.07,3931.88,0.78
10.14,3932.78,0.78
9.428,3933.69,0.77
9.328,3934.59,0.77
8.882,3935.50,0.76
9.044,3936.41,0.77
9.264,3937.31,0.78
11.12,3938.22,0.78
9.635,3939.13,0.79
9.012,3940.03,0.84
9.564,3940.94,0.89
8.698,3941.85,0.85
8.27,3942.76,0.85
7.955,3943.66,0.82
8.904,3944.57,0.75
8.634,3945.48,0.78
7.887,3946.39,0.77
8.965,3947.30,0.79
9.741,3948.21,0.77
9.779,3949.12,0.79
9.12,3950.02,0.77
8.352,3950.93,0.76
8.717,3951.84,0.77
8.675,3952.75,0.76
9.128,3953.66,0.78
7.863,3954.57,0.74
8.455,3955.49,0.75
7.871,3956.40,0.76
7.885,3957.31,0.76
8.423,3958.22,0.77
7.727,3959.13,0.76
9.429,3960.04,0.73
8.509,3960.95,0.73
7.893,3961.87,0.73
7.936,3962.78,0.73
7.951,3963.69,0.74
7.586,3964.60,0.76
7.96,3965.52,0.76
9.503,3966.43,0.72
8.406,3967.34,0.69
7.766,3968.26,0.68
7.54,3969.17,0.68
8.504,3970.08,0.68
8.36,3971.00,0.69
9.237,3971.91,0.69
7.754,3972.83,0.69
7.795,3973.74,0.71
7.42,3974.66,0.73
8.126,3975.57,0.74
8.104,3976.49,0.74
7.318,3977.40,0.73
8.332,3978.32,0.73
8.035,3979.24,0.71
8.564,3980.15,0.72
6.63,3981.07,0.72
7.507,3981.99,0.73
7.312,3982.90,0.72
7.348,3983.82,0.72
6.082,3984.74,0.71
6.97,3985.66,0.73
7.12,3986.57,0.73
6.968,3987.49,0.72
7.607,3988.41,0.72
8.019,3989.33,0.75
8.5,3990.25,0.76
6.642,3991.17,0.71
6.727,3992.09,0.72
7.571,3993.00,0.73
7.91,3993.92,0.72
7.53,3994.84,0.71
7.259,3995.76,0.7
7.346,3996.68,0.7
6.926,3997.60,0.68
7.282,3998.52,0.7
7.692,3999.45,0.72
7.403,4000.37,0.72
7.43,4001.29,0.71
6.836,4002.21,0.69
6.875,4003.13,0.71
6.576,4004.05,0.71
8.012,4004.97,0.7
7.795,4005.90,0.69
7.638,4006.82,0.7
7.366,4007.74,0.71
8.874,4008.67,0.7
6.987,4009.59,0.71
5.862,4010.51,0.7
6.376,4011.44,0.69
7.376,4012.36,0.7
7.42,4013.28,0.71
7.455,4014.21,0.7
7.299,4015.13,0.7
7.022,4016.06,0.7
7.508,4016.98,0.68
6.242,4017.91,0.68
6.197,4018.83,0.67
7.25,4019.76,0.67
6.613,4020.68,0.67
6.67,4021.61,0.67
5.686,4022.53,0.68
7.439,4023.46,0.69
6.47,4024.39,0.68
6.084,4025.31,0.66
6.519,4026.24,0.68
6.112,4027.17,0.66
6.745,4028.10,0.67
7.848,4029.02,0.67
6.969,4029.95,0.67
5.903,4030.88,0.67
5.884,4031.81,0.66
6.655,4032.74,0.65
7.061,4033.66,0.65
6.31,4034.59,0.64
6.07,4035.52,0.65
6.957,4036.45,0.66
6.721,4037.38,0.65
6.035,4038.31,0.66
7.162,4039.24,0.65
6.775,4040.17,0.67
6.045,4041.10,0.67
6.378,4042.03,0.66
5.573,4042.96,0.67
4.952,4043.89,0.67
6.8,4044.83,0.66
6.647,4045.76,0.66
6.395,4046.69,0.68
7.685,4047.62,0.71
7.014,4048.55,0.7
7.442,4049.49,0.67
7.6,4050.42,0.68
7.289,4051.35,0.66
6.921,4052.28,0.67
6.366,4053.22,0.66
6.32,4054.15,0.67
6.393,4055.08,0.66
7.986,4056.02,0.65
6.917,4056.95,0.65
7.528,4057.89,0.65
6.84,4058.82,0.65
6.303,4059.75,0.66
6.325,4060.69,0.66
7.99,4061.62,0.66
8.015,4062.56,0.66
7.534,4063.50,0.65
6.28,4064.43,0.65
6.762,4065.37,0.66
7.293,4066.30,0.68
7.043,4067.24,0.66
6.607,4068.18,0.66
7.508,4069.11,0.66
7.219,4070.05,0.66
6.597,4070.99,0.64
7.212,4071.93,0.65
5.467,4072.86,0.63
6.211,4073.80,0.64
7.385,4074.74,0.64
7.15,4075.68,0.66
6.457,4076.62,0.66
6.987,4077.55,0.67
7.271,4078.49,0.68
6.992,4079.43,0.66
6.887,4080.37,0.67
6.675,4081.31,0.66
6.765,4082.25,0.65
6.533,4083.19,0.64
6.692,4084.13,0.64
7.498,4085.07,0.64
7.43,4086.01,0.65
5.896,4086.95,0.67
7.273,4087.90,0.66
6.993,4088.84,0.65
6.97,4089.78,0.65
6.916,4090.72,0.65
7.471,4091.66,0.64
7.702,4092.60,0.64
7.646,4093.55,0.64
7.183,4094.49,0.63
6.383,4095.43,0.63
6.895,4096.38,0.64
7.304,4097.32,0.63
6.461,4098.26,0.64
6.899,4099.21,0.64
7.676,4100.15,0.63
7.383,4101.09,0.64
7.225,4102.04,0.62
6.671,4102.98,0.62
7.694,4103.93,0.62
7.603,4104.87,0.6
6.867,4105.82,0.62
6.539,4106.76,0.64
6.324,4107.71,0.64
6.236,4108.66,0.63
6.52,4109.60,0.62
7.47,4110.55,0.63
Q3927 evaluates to 4.7 angstrom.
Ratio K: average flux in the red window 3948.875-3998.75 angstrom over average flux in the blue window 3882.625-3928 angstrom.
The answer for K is 0.4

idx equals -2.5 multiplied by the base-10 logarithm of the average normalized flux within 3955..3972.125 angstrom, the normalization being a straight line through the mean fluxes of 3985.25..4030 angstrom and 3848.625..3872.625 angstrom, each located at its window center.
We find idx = 0.46 mag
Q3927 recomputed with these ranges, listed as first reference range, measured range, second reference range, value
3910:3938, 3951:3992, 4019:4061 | 8.0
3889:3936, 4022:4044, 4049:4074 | 5.9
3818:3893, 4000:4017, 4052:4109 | 7.1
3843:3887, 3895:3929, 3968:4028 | 5.6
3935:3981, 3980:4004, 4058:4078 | 2.2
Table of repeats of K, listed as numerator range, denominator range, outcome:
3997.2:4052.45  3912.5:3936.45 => 0.58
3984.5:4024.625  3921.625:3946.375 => 0.73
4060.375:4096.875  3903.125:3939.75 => 0.53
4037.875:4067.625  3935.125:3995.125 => 0.83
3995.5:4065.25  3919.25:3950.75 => 0.69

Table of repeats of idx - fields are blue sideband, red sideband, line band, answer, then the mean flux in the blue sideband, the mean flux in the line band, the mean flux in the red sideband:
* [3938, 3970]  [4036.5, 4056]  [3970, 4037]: 0.05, 8.58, 7.2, 6.66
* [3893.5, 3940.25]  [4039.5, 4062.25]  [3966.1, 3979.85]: 0.39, 15.1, 8.14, 6.78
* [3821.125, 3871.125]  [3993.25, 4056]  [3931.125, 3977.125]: 0.47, 23.2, 8.64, 6.88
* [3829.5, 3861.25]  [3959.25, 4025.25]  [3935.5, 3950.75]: 0.37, 23.2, 9.08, 7.48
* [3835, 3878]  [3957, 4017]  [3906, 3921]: 0.12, 25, 15.6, 7.62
